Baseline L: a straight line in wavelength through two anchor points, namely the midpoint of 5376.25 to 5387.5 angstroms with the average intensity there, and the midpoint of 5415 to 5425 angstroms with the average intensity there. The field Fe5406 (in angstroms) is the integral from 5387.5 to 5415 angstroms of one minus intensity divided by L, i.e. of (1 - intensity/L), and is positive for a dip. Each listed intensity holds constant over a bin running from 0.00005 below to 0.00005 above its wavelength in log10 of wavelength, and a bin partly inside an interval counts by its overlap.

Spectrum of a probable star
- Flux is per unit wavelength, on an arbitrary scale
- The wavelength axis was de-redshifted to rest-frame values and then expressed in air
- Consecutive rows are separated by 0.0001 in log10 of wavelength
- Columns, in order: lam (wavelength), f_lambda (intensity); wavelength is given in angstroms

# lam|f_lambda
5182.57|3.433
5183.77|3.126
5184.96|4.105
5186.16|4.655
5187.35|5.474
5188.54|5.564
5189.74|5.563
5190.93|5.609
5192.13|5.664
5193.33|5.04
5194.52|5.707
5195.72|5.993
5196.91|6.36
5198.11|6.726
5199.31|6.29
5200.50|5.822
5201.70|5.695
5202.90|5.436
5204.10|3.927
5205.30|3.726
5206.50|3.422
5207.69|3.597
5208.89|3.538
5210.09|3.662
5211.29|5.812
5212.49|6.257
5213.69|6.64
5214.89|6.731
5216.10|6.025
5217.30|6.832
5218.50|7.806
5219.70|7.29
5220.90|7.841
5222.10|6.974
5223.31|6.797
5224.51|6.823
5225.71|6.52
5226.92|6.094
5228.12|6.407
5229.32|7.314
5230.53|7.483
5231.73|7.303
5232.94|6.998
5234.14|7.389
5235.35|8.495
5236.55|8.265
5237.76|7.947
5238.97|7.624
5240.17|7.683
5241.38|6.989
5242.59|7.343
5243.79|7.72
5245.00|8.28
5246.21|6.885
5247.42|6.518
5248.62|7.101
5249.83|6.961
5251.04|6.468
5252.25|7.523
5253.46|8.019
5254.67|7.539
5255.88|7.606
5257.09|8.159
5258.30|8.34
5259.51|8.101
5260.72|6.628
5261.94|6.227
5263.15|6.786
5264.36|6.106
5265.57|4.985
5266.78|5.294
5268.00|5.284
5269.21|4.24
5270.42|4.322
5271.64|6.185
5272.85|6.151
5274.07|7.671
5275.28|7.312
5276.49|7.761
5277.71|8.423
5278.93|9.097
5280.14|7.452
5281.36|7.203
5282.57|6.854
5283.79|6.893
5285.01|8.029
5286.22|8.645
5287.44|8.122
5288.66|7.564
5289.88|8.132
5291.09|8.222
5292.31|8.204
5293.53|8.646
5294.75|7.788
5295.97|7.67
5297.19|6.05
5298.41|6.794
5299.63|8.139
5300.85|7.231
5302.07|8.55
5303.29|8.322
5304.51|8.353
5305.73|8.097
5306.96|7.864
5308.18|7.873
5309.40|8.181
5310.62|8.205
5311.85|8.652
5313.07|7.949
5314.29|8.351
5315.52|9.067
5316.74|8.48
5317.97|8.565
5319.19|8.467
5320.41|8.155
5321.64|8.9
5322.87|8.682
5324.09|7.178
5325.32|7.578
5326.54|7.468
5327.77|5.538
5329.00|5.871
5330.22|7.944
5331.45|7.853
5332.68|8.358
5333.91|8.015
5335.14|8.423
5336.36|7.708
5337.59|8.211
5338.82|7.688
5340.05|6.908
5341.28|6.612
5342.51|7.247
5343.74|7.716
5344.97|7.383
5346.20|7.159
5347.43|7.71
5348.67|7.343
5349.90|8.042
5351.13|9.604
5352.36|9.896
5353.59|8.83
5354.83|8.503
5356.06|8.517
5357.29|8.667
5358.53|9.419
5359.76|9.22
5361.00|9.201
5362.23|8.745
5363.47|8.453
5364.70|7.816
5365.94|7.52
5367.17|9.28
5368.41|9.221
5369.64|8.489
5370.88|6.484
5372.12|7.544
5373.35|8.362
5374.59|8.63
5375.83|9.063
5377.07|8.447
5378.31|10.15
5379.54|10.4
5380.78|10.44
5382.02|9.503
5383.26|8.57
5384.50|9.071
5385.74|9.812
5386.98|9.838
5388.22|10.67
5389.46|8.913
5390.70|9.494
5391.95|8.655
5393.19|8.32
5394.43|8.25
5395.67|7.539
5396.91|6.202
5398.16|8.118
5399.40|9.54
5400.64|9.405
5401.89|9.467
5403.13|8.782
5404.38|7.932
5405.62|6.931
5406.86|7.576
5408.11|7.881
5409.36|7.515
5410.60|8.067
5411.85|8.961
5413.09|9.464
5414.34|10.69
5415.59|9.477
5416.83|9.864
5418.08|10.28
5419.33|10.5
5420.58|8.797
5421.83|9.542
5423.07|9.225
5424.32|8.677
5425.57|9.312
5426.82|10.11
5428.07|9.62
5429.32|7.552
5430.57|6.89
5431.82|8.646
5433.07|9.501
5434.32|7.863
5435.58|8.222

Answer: 2.9 angstroms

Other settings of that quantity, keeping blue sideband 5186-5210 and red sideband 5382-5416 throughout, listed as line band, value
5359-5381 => -1.38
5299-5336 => -3.76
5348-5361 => -1.45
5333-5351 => 0.14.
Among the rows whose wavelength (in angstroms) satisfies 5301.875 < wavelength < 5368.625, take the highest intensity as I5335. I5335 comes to 9.896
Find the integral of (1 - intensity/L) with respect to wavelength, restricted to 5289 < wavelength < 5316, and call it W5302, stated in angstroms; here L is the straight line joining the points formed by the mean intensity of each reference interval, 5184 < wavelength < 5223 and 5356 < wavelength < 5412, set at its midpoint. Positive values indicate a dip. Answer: -2.7 angstroms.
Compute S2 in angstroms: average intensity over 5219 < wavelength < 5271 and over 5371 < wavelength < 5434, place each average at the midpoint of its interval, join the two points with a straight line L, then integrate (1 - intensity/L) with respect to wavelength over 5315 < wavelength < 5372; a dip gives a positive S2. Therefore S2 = 0.7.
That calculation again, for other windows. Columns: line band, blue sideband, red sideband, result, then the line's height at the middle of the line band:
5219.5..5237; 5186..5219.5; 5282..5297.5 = -2.84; 6.18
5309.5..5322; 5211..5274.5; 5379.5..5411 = -1.10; 7.77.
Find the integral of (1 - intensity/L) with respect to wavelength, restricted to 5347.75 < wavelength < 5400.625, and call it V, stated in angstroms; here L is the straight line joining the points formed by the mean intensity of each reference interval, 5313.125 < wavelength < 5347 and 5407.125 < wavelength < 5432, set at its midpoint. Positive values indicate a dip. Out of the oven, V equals -2.5 angstroms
